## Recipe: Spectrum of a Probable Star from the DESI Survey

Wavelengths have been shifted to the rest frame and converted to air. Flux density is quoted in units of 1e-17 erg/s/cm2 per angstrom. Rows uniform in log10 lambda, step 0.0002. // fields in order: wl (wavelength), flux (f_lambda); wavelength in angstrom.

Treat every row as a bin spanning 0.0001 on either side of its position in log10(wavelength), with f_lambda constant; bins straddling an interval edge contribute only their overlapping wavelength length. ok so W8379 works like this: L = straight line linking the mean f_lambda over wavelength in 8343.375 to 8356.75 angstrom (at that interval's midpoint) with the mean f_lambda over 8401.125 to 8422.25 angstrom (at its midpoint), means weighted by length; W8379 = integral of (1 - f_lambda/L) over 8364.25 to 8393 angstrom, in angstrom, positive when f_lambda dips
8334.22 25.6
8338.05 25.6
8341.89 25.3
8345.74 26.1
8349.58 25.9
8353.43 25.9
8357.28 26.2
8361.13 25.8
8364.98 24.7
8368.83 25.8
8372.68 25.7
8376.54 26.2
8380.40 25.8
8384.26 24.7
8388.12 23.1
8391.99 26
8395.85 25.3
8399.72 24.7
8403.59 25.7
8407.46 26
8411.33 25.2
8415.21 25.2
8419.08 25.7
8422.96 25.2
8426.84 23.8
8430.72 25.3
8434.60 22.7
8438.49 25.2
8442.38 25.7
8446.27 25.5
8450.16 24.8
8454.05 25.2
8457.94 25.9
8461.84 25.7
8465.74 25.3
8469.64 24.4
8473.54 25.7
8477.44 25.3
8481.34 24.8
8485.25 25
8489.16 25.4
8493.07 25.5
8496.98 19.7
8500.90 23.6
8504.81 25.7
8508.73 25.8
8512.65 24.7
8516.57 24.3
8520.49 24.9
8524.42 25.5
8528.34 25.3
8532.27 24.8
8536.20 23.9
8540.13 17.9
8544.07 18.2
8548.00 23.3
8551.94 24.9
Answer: 0.6 angstrom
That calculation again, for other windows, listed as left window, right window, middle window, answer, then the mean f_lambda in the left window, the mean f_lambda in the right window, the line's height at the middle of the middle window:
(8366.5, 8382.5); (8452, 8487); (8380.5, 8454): 1.62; 25.8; 25.3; 25.6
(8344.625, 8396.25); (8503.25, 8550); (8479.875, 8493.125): -0.55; 25.5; 23.7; 24.1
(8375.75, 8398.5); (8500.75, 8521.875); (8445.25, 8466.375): -0.32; 25.1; 24.9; 25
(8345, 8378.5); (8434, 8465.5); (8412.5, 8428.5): 0.25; 25.8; 25.2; 25.4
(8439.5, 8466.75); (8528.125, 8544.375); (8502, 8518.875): -1.42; 25.4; 22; 23.1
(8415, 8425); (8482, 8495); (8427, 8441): 0.54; 25.4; 25.2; 25.4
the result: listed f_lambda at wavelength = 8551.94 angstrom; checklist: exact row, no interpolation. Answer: 24.9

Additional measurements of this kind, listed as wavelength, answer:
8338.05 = 25.6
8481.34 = 24.8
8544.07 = 18.2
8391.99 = 26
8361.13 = 25.8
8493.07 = 25.5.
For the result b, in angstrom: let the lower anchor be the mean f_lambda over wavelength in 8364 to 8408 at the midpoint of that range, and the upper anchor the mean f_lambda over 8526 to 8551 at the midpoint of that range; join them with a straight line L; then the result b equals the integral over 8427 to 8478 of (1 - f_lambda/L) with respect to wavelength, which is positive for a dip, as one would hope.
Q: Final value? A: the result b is -2.2 angstrom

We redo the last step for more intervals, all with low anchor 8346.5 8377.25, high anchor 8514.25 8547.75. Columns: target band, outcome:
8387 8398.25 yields 0.2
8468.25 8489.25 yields -1.0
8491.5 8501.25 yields 0.4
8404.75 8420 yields -0.3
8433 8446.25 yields -0.1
